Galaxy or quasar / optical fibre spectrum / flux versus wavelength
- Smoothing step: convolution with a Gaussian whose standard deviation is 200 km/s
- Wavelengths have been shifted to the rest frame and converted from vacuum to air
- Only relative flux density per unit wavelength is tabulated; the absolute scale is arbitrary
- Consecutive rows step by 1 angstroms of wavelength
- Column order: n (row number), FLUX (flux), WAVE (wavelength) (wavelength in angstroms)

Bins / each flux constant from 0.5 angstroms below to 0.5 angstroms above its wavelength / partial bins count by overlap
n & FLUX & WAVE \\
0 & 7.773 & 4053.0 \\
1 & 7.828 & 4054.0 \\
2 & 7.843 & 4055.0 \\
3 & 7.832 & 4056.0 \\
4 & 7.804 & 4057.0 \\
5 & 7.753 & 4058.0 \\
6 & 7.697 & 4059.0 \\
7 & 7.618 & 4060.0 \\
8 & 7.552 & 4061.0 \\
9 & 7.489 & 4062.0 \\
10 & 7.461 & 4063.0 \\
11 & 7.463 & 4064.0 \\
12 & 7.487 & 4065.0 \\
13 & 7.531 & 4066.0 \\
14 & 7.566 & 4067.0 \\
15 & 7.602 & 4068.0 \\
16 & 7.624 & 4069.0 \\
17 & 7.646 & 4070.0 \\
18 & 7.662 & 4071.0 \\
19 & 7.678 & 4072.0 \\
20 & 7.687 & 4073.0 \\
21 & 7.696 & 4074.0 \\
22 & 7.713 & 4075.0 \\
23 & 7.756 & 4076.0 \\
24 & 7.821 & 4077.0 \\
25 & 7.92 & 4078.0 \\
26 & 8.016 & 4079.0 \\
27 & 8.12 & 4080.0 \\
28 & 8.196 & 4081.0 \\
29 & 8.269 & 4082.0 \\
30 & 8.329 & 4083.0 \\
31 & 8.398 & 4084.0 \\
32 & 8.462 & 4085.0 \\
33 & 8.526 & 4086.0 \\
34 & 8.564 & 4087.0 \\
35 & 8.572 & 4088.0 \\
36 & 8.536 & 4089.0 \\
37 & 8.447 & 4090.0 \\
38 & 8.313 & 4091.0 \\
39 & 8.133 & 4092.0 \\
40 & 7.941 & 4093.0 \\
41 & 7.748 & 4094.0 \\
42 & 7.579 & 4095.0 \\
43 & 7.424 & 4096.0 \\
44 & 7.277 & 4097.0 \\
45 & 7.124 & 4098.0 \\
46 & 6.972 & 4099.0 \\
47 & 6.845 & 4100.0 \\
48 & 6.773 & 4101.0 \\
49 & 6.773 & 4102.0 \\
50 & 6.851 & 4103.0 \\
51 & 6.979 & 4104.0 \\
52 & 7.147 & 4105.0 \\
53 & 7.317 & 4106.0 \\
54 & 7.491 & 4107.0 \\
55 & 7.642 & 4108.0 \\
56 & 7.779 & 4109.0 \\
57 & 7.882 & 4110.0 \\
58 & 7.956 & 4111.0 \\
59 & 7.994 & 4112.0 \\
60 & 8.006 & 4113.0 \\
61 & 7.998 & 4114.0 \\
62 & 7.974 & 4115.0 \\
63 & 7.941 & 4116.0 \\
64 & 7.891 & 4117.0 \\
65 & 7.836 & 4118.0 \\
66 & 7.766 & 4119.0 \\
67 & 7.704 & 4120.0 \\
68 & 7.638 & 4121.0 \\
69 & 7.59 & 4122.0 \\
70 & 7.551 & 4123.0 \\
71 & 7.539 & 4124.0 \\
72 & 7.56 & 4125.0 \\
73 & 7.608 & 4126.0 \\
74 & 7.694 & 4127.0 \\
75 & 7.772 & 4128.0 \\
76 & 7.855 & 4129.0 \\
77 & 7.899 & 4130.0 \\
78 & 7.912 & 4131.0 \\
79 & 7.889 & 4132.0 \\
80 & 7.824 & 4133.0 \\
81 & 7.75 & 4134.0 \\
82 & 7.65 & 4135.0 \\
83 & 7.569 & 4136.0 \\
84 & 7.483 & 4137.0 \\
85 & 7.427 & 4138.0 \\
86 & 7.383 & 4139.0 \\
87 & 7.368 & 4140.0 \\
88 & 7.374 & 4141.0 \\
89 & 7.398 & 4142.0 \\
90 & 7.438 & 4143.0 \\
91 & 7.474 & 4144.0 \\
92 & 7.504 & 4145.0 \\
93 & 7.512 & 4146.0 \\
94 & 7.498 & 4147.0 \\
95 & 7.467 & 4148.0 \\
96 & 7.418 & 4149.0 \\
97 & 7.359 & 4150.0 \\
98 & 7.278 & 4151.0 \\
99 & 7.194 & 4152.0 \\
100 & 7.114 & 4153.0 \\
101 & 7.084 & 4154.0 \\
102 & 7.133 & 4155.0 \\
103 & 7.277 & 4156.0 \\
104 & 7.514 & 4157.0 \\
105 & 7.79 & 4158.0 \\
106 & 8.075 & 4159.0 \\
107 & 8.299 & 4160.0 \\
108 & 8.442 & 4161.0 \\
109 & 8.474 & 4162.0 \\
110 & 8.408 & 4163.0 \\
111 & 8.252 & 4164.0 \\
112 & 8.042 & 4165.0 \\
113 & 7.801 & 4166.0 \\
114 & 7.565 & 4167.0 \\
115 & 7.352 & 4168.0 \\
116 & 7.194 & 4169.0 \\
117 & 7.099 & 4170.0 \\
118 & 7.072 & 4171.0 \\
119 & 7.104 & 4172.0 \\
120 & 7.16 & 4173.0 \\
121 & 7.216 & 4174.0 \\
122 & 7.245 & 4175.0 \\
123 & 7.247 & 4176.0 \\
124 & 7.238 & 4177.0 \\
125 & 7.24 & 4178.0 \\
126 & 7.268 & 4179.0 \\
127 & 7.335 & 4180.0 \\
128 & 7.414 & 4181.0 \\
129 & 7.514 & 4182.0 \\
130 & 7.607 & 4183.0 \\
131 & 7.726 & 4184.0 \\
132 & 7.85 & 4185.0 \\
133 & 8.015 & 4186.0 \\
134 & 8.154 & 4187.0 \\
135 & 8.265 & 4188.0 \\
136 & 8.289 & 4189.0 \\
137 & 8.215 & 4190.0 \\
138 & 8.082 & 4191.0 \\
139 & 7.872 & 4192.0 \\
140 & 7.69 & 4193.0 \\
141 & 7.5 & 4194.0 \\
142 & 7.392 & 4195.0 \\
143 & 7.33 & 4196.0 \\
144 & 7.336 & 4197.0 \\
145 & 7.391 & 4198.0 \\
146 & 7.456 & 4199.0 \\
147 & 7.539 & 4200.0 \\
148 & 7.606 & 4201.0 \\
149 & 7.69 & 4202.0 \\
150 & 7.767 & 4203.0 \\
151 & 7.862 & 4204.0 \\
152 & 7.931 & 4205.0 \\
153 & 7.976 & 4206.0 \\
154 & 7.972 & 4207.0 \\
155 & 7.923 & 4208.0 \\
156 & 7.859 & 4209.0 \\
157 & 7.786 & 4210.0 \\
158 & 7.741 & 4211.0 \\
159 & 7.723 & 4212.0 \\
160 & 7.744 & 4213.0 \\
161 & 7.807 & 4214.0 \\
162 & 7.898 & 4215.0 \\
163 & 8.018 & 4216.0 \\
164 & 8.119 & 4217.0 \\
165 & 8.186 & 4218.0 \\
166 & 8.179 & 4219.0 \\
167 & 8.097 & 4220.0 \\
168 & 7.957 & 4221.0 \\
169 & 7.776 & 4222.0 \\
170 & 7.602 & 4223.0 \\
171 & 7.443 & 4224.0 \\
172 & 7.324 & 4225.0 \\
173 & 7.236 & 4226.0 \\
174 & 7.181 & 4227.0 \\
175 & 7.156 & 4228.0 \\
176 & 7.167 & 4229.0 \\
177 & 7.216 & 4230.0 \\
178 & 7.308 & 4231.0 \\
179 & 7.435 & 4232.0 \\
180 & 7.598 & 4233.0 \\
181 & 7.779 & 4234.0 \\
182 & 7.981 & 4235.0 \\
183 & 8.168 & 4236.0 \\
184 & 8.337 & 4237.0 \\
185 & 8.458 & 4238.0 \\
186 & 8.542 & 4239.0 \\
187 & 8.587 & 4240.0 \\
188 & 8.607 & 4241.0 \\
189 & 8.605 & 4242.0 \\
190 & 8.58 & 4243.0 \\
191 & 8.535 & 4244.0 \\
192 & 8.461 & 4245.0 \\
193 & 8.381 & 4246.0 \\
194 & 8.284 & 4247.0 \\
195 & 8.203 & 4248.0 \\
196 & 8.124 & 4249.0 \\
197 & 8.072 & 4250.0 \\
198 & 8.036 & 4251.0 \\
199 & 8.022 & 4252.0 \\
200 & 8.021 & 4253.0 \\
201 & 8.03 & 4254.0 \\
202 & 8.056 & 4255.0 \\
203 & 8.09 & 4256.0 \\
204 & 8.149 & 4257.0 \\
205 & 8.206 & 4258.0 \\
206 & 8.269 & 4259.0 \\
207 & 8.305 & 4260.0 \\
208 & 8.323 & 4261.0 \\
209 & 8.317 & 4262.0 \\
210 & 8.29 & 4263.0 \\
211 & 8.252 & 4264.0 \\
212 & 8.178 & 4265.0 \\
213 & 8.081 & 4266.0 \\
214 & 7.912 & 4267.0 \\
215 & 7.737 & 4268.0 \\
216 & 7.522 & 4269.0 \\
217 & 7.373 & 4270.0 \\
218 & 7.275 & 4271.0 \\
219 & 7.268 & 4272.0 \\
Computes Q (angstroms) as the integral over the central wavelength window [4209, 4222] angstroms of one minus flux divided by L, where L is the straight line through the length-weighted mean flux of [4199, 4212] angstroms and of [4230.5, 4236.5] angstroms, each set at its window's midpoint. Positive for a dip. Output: -0.3 angstroms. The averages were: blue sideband 7.79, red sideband 7.71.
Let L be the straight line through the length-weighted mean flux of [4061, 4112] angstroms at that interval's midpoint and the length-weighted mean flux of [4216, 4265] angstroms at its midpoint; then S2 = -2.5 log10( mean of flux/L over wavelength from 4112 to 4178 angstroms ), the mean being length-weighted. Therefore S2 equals 0.033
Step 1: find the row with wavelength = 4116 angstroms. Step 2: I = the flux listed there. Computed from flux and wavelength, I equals 7.941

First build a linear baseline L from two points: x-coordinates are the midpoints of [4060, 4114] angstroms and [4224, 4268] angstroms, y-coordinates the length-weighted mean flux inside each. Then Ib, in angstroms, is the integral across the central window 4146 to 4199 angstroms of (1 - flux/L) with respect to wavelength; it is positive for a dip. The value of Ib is 2.0 angstroms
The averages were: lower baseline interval 7.73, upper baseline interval 8.03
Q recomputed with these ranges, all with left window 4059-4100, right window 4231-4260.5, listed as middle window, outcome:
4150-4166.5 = 0.5 angstroms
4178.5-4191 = 0.4 angstroms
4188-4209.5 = 0.9 angstroms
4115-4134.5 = 0.4 angstroms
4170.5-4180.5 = 1.0 angstroms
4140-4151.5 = 0.8 angstroms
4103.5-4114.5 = 0.3 angstroms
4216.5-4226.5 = 0.4 angstroms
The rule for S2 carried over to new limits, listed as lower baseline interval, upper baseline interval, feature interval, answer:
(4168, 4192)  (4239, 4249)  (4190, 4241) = 0.04 mag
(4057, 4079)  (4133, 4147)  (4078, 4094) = -0.09 mag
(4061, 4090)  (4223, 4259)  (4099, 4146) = 0.05 mag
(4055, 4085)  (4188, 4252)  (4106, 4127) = 0.01 mag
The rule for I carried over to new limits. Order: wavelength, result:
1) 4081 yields 8.196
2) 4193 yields 7.69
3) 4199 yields 7.456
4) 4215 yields 7.898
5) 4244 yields 8.535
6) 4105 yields 7.147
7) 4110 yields 7.882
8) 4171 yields 7.072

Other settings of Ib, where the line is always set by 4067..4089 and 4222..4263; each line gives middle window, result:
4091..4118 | 1.6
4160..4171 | 0.2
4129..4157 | 1.9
